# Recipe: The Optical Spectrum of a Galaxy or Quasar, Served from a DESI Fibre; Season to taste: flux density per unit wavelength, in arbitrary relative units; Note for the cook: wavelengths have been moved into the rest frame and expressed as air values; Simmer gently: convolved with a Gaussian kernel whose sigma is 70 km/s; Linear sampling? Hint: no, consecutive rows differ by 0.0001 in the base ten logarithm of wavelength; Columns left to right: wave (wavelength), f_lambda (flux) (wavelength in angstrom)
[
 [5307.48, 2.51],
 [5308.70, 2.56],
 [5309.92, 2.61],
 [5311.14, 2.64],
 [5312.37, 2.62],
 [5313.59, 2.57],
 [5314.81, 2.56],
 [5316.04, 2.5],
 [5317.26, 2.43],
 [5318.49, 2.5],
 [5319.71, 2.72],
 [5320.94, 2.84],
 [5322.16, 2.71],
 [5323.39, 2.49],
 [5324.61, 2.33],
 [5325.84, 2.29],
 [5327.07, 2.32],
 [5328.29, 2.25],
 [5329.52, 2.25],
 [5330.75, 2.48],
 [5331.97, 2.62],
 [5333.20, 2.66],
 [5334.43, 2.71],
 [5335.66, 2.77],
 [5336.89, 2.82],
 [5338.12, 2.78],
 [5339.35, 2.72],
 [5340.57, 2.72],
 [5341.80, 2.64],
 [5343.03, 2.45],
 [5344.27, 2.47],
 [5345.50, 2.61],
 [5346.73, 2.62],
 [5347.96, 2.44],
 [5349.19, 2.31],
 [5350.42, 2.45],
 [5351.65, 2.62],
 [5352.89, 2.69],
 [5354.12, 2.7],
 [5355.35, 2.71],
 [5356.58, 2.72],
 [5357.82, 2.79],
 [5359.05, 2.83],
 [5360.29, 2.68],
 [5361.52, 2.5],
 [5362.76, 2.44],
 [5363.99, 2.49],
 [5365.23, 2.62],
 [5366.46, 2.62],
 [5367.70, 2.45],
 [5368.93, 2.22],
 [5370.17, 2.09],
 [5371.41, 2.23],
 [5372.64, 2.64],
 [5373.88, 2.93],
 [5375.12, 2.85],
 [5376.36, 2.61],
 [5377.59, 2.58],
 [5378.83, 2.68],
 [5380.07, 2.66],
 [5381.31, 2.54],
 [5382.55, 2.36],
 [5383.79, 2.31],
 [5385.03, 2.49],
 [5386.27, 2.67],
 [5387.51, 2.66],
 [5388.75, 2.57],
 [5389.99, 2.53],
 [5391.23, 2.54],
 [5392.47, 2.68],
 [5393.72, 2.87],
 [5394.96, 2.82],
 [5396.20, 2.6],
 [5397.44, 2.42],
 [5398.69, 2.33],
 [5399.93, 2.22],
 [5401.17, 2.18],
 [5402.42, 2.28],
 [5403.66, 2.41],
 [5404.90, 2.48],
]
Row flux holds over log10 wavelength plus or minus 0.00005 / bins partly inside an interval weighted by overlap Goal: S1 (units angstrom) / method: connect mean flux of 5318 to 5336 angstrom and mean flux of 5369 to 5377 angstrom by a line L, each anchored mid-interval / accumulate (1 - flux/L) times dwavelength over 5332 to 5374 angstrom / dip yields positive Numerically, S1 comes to -0.9 angstrom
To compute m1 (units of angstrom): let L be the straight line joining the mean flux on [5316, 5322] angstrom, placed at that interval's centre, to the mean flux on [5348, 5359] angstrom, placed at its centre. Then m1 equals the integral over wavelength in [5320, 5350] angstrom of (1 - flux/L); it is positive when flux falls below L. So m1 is 0.8 angstrom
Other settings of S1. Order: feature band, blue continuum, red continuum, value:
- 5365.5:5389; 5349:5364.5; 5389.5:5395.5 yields 1.1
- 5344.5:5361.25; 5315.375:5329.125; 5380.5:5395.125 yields -0.6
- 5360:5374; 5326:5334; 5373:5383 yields 0.7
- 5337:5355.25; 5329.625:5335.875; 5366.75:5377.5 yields -0.2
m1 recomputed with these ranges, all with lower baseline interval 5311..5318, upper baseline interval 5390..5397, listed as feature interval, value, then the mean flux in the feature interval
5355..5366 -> -0.1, 2.64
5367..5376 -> 0.5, 2.49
